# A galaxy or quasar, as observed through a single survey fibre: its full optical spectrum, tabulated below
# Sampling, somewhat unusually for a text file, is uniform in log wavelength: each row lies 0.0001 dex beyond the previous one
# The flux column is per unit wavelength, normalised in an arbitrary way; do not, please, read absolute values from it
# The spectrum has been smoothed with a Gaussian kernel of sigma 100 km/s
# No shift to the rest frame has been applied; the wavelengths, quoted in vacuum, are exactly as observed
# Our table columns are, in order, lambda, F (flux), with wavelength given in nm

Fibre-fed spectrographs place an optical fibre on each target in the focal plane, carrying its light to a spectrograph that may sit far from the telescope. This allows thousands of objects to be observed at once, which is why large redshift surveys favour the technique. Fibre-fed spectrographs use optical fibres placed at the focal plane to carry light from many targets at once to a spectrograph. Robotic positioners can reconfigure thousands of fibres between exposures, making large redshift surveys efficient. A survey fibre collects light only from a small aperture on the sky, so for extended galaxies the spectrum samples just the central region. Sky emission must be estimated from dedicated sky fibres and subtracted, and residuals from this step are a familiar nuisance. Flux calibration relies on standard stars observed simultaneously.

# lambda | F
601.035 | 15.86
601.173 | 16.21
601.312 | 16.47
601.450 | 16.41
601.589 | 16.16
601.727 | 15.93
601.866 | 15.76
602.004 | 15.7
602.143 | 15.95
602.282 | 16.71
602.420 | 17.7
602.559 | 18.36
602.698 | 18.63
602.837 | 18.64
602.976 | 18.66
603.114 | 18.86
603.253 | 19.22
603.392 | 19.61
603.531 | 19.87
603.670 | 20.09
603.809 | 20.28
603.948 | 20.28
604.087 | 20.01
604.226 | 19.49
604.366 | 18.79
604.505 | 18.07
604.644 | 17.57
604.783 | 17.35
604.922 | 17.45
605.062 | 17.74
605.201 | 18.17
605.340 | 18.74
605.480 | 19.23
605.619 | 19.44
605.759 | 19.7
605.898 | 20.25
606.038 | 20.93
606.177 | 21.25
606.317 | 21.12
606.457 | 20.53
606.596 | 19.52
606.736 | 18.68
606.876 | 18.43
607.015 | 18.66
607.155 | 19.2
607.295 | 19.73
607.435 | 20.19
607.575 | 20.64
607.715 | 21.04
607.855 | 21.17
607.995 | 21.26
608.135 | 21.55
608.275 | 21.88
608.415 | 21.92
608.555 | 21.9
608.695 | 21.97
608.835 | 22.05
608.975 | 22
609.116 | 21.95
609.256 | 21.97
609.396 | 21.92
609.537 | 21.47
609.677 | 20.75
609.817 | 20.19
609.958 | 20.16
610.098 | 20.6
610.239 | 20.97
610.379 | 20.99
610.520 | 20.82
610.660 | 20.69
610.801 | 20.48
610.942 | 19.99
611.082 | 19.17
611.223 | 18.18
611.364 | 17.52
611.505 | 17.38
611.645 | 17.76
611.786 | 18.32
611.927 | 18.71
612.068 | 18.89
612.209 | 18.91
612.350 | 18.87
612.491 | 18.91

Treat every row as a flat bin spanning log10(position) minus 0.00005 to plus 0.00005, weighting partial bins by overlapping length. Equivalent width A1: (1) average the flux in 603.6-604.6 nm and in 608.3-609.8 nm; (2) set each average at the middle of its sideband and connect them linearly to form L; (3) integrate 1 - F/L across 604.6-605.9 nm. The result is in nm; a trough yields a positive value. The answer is 0.10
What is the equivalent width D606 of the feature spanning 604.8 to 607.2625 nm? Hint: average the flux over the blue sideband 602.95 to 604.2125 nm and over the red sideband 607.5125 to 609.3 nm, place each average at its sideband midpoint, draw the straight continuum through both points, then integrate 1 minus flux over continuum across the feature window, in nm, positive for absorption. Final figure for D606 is 0.16 nm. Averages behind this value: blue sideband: 19.7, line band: 19.3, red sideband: 21.6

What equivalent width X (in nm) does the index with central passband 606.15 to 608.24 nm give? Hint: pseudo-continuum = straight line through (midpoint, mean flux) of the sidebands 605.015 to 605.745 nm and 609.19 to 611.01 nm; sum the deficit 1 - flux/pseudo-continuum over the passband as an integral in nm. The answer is -0.07 nm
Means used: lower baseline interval 18.8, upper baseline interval 20.8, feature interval 20.2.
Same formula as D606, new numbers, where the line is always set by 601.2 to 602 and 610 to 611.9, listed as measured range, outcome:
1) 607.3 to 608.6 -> -0.20 nm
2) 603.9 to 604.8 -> -0.09 nm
